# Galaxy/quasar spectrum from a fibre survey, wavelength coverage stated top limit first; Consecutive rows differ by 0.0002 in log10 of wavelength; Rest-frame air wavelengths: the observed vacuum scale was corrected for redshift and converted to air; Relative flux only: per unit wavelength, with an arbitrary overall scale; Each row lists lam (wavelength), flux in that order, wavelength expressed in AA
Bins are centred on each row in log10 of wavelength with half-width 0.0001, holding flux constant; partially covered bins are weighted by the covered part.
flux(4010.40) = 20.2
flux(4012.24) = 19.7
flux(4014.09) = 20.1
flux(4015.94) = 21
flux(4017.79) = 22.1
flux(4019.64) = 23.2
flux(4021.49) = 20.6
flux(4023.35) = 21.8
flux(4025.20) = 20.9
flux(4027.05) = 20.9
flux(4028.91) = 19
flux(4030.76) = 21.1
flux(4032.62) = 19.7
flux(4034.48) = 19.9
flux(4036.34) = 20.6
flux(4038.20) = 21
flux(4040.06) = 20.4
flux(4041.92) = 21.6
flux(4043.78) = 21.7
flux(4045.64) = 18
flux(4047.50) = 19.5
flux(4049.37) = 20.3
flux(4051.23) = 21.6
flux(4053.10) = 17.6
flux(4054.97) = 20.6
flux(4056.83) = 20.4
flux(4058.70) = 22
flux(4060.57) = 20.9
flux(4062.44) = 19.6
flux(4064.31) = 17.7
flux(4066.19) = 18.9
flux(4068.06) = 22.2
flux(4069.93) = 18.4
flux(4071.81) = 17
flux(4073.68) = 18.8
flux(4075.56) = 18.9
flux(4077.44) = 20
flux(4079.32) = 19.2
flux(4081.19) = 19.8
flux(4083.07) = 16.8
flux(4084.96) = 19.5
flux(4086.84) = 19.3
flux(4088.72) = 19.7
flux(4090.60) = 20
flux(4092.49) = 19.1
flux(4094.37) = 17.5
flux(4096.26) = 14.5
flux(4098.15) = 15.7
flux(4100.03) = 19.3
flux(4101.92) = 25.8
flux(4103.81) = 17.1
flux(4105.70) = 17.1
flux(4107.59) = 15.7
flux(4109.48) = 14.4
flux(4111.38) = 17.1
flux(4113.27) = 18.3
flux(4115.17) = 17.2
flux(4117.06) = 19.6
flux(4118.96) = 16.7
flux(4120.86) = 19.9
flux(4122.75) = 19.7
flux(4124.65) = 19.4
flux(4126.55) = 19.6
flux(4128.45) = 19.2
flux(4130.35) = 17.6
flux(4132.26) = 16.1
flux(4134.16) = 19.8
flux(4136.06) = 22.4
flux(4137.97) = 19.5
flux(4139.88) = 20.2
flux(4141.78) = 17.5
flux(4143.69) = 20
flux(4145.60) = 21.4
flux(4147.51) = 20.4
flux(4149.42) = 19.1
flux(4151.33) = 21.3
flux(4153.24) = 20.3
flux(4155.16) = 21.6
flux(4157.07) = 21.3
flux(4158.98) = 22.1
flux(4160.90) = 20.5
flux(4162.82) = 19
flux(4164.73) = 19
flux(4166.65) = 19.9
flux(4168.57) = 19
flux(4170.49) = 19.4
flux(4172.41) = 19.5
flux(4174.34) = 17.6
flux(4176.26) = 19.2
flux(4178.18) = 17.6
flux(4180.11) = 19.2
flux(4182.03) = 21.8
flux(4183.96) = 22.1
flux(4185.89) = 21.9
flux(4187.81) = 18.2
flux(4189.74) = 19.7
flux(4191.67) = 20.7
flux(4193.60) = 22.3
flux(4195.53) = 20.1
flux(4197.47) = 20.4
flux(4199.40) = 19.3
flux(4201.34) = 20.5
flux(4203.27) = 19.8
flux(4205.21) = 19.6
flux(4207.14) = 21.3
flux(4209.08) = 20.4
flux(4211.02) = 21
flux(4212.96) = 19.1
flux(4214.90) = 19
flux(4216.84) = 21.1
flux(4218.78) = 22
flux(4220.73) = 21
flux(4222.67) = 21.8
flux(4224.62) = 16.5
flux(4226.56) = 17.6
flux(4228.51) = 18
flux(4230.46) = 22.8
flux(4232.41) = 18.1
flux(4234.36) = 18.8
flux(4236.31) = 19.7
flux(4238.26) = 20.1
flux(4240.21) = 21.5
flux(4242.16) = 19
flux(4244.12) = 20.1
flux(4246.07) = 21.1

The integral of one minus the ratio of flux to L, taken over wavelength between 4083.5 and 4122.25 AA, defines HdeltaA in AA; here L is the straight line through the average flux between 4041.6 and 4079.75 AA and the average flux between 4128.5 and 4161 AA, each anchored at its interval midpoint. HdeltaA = 3.3 AA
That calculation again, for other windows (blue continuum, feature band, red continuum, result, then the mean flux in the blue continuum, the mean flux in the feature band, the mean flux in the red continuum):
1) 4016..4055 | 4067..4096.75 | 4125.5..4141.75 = 1.6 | 20.6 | 18.9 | 19.2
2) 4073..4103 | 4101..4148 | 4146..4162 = 2.7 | 19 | 18.9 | 20.8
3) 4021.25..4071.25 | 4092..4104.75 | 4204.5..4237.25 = 1.1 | 20.2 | 18.4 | 19.9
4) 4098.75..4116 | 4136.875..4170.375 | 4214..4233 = -2.5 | 18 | 20.1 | 19.8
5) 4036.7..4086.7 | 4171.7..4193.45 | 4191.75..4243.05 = 0.1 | 19.7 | 19.9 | 20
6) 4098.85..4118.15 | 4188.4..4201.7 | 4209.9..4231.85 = -0.6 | 18.1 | 20.3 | 20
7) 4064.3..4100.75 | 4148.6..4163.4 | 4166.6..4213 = -0.9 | 18.6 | 20.7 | 20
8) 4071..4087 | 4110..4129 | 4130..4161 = 1.0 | 18.8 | 18.6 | 20.1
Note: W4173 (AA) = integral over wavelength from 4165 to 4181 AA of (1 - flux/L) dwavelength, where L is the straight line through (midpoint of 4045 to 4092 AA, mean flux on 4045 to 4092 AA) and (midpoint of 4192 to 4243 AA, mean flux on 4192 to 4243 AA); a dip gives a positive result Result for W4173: 0.8 AA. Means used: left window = 19.5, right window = 20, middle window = 18.9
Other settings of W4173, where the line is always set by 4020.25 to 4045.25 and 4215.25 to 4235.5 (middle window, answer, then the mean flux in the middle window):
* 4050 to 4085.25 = 1.78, 19.5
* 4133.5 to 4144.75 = 0.14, 19.9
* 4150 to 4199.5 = -0.33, 20.1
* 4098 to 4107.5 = 0.64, 19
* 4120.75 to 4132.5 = 0.79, 18.9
